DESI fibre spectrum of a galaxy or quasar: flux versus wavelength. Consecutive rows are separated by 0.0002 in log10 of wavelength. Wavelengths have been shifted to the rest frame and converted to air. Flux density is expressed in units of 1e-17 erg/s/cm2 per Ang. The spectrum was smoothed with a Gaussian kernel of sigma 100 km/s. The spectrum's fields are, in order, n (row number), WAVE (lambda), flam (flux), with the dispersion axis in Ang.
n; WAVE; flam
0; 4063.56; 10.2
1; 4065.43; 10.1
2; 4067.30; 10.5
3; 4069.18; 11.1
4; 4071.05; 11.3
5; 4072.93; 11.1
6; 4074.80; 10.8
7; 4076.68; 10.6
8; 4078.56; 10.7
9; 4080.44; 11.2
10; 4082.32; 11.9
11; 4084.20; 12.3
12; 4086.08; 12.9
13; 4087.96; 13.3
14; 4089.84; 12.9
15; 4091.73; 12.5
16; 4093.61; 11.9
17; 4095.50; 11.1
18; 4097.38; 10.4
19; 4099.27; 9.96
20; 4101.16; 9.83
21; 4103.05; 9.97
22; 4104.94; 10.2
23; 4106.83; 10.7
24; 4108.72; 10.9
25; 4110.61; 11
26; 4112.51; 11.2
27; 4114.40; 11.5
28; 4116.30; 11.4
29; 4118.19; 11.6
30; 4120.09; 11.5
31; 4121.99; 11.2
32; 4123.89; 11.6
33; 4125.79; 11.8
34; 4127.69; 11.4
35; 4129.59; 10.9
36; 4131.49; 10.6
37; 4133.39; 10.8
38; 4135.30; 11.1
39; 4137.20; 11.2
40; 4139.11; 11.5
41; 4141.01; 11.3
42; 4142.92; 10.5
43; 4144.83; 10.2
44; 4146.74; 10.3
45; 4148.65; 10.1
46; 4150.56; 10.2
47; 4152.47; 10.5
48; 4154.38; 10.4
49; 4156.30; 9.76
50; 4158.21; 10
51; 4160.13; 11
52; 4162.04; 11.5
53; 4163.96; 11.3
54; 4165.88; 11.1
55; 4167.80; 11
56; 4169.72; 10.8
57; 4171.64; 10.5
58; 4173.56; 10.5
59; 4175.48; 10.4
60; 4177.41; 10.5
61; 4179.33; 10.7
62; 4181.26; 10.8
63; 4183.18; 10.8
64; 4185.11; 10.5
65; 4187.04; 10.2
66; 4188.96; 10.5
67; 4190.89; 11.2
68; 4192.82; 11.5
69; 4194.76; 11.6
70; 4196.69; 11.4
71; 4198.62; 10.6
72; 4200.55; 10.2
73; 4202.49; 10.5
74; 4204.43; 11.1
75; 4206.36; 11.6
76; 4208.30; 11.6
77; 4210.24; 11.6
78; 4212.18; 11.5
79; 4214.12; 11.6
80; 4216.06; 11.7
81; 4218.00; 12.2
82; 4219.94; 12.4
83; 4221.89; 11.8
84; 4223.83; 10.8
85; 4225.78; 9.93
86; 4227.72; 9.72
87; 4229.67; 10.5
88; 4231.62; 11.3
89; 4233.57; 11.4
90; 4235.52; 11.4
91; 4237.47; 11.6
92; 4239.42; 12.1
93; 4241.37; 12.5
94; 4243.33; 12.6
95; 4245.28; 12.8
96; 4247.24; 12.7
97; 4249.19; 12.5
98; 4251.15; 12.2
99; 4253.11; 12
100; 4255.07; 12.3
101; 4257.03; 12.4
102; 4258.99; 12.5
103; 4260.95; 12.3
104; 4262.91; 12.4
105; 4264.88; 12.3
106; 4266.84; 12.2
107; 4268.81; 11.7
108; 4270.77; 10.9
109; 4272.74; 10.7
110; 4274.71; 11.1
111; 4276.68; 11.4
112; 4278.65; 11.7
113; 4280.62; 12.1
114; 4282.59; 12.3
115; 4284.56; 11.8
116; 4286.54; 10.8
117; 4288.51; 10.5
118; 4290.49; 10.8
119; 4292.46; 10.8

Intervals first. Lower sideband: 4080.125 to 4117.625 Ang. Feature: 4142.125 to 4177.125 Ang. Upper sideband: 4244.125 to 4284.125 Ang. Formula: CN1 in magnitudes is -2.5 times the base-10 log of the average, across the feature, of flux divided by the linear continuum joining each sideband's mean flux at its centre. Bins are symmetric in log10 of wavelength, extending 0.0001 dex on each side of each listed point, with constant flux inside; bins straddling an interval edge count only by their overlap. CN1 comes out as 0.10 mag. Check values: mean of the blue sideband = 11.4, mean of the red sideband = 12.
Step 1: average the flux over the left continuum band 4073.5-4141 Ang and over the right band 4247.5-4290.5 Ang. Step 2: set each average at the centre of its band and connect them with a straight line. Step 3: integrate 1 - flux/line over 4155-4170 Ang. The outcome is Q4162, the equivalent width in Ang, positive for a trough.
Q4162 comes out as 0.9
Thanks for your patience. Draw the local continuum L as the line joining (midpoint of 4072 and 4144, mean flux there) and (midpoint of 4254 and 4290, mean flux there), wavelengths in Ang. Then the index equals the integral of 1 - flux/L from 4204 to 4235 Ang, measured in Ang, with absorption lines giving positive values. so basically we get 0.7 Ang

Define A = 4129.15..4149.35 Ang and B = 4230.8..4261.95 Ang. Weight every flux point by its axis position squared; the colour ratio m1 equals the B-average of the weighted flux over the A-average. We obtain 1.2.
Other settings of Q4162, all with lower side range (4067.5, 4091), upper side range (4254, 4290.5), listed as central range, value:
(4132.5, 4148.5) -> 1.2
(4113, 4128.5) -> 0.2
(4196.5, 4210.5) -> 0.8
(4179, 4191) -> 1.1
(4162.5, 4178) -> 1.2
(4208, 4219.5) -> 0.0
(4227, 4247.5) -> 0.0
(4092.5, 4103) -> 0.9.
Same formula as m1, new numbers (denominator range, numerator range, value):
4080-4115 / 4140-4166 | 0.96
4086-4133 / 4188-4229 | 1.04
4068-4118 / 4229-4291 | 1.14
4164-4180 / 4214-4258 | 1.13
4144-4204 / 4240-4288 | 1.17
